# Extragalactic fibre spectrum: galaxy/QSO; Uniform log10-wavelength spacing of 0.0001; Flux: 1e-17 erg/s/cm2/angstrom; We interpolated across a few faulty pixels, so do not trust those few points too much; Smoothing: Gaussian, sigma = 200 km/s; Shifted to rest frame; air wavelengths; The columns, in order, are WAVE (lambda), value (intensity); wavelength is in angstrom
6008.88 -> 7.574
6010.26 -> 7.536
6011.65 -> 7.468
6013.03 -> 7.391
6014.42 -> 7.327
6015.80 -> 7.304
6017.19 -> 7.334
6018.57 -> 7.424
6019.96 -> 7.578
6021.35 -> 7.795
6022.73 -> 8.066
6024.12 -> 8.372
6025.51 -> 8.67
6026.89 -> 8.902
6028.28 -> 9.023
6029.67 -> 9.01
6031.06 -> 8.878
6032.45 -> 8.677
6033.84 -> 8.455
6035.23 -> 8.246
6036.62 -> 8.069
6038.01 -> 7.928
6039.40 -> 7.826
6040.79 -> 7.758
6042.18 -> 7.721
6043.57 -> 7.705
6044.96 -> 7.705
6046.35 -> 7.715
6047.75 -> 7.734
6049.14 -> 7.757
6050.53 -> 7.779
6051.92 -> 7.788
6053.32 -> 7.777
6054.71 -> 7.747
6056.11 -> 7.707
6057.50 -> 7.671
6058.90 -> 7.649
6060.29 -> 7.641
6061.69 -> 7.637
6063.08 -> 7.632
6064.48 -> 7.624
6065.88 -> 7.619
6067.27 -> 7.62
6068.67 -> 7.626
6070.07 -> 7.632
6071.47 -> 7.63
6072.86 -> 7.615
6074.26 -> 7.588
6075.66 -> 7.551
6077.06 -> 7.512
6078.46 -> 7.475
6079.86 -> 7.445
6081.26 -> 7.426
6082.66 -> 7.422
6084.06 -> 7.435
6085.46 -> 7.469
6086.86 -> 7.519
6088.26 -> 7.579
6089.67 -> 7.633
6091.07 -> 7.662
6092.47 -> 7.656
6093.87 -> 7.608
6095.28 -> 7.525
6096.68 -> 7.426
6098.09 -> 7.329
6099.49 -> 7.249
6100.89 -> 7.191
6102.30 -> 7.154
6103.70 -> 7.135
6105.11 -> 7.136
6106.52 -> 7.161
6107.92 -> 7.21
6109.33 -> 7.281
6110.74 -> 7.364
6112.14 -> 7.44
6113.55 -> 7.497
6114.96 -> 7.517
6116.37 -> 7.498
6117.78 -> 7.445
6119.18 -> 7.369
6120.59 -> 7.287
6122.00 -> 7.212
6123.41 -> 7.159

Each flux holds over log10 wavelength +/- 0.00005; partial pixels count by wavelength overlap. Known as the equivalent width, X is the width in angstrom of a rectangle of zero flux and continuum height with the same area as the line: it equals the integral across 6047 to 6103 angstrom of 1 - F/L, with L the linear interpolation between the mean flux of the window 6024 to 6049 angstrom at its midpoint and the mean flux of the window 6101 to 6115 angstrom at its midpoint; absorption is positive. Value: 1.0 angstrom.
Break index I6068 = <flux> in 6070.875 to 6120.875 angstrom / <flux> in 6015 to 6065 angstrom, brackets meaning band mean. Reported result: 0.9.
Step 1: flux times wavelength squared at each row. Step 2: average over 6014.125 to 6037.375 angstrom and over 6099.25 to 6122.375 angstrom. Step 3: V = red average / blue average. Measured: 0.92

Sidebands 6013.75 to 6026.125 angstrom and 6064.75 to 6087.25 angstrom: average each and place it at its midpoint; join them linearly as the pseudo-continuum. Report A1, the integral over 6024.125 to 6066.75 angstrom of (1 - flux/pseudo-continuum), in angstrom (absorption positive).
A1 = -1.9 angstrom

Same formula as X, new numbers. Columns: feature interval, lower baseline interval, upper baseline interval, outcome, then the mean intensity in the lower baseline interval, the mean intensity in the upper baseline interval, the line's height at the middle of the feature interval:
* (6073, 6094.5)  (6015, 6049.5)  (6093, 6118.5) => 0.1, 8.07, 7.35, 7.56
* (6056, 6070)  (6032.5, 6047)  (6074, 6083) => 0.1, 7.95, 7.48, 7.67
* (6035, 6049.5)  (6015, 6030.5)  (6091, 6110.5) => 0.2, 8.14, 7.33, 7.93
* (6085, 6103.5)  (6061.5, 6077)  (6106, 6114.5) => 0.0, 7.61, 7.34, 7.44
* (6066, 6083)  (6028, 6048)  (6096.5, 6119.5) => 0.4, 8.15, 7.32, 7.72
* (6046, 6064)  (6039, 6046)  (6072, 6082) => -0.1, 7.75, 7.52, 7.66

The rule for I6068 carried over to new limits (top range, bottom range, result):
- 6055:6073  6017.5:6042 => 0.93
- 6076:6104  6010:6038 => 0.92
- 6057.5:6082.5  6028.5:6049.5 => 0.94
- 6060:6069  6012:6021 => 1.03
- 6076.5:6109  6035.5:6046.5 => 0.95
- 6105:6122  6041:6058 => 0.95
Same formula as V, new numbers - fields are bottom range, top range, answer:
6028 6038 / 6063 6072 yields 0.90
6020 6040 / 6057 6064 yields 0.92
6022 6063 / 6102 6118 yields 0.93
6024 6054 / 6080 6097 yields 0.94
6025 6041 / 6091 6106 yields 0.89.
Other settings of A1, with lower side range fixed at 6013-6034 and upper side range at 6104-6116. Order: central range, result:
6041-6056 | 0.3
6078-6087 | 0.2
